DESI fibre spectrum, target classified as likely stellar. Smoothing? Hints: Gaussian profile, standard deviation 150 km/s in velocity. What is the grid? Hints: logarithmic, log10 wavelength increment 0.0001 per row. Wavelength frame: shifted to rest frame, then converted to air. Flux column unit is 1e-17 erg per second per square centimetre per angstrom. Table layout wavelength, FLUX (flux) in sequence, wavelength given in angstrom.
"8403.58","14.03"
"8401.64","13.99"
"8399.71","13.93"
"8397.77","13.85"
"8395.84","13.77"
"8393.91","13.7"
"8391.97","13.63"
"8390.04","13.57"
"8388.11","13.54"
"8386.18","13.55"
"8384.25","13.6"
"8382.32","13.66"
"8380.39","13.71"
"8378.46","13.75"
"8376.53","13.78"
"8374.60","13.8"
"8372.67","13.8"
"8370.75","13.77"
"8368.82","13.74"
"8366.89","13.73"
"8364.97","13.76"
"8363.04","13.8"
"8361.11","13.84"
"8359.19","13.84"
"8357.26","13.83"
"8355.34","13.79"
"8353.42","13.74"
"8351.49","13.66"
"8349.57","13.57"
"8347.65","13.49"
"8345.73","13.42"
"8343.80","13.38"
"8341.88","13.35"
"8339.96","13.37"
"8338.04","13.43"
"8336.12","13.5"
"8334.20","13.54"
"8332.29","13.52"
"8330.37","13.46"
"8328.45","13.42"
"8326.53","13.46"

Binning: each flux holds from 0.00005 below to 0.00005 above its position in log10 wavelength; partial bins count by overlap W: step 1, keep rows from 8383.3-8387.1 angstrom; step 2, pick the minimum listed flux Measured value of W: 13.55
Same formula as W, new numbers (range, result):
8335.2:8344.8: 13.35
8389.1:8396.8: 13.57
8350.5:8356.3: 13.66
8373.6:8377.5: 13.78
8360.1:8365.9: 13.76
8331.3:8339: 13.43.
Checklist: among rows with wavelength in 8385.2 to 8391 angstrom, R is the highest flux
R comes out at 13.57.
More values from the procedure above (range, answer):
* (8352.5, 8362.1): 13.84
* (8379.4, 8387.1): 13.71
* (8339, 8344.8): 13.38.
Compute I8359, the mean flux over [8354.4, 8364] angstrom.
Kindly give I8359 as 13.8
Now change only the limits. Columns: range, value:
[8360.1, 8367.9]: 13.8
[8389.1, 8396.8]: 13.7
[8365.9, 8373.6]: 13.8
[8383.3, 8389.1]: 13.6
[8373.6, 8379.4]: 13.8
